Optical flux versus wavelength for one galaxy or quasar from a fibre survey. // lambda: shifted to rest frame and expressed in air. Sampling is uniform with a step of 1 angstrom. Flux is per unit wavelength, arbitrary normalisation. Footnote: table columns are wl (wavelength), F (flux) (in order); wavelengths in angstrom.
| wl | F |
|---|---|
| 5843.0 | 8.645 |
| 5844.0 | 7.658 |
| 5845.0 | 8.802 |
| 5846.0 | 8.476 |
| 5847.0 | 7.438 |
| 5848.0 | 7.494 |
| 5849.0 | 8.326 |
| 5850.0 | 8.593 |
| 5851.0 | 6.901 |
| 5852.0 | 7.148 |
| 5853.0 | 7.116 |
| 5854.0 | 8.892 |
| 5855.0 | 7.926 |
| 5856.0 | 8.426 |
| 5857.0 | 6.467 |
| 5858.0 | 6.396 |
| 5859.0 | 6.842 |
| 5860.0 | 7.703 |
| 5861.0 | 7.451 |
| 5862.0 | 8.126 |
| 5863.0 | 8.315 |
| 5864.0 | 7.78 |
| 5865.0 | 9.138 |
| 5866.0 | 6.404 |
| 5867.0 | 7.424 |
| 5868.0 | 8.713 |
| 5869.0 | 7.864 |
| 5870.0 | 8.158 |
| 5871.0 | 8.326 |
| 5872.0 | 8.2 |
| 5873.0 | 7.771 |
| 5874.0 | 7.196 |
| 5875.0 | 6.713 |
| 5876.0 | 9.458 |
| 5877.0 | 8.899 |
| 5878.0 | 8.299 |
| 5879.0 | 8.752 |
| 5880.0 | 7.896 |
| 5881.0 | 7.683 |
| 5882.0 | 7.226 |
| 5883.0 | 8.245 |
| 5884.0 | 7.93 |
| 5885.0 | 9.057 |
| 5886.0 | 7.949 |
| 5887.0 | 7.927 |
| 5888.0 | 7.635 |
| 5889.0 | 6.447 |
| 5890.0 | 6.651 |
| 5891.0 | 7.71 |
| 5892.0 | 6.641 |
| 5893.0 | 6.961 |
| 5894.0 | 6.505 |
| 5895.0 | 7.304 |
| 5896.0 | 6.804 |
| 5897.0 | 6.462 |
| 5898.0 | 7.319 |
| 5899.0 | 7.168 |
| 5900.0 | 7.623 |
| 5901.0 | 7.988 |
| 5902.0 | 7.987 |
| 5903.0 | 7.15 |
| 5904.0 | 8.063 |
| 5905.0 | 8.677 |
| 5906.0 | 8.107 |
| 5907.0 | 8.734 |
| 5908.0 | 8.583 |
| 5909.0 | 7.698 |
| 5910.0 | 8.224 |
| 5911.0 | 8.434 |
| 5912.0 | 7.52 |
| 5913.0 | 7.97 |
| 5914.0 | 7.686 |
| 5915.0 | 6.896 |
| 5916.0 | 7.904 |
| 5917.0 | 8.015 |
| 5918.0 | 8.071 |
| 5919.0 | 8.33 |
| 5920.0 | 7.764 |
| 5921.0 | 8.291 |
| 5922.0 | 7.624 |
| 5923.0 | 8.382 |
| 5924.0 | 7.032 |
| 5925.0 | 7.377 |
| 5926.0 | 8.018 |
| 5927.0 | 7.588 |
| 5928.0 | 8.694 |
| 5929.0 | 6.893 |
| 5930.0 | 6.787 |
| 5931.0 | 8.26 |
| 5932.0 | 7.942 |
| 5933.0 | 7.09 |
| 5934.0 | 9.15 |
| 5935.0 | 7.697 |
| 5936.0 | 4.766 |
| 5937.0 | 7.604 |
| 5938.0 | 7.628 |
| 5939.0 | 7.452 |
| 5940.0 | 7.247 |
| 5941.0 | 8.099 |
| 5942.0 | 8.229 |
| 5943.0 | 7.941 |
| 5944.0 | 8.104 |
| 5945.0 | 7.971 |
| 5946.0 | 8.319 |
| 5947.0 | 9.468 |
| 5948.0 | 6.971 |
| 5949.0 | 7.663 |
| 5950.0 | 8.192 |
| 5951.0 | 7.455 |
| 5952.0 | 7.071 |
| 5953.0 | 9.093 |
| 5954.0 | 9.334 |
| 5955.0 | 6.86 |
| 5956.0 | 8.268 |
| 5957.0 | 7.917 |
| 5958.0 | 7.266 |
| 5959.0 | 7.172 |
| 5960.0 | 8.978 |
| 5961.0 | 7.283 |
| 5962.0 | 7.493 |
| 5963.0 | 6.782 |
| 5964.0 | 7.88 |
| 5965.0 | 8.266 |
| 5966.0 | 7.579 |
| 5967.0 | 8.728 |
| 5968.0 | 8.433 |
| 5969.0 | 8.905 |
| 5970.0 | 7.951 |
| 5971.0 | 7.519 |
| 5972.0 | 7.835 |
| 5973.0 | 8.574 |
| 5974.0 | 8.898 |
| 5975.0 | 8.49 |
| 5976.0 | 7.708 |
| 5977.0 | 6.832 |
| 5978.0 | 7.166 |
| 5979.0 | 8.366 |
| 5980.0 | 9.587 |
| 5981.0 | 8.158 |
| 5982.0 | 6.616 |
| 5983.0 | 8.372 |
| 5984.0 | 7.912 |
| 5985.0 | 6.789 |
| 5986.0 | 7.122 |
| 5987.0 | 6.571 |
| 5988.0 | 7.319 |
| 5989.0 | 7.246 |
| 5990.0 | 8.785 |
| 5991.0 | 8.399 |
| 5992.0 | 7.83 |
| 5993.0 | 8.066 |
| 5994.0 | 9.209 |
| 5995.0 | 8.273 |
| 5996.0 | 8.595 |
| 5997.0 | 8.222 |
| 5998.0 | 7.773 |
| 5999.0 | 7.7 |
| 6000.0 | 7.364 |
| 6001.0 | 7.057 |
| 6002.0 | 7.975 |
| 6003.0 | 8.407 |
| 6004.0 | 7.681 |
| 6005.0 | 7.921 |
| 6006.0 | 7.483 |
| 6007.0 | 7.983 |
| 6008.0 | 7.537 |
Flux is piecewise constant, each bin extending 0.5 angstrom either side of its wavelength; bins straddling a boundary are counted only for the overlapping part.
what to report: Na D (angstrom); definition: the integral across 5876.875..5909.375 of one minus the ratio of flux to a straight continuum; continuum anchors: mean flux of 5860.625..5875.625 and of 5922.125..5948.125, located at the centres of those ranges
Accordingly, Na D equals 0.5 angstrom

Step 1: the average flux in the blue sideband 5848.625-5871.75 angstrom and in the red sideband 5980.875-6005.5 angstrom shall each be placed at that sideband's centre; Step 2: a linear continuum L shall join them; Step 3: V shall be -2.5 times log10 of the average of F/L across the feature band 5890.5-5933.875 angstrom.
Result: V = 0.01 mag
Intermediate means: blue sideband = 7.76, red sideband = 7.81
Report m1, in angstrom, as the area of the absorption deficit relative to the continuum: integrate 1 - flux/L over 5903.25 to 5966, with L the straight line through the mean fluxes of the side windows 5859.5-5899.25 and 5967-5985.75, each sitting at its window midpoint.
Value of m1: 0.3 angstrom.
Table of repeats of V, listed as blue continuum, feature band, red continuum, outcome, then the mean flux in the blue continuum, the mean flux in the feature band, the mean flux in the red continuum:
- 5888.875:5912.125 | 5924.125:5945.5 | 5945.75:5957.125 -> 0.04 mag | 7.55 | 7.63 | 8.05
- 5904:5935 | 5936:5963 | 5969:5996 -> 0.02 mag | 7.92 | 7.81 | 7.94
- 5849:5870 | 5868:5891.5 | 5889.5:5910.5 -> -0.04 mag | 7.71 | 7.93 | 7.54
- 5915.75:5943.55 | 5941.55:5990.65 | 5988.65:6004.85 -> 0.00 mag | 7.71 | 7.91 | 8.04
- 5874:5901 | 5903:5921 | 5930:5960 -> -0.05 mag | 7.59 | 8.02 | 7.8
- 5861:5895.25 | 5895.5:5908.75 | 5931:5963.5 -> 0.01 mag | 7.8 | 7.74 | 7.77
